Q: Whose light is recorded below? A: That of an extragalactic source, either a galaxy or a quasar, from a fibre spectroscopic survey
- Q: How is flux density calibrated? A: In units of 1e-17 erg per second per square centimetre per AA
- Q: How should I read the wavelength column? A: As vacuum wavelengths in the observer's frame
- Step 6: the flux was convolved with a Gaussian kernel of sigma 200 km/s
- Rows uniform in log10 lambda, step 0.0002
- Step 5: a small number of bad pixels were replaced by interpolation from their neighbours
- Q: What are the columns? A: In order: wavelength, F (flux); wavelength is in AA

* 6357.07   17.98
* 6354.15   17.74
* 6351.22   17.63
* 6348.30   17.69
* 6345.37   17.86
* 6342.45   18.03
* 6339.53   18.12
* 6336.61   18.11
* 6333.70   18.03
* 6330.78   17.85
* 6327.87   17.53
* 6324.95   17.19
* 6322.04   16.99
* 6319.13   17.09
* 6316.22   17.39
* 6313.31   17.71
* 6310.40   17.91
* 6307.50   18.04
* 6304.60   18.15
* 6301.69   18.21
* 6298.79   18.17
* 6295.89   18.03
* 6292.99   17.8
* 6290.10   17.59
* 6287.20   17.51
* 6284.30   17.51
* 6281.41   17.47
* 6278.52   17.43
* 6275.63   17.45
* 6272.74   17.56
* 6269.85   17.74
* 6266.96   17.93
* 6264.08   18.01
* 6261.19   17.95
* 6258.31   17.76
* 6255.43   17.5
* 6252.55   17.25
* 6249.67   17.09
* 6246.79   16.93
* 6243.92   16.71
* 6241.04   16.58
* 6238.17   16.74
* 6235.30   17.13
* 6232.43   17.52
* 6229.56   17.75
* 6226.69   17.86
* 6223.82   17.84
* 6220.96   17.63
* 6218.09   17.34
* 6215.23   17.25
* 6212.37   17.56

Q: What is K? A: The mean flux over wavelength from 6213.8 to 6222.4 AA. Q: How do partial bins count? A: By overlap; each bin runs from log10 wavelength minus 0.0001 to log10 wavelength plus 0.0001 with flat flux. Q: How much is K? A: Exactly 17.4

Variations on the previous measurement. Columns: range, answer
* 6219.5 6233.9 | 17.7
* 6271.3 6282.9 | 17.5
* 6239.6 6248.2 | 16.7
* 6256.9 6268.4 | 17.9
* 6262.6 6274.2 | 17.8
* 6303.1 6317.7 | 17.8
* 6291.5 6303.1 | 18.1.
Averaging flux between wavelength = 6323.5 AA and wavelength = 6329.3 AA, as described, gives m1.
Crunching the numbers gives 17.3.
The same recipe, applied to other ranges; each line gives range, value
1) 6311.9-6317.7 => 17.5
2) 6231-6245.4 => 16.9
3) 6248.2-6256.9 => 17.3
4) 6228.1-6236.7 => 17.5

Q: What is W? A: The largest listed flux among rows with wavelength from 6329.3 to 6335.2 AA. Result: 18.03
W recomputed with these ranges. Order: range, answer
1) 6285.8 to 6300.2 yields 18.17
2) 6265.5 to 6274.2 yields 17.93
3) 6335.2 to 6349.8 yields 18.12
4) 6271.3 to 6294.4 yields 17.8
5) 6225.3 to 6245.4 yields 17.86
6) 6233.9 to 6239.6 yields 17.13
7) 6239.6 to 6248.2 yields 16.93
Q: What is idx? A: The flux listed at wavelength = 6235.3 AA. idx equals 17.13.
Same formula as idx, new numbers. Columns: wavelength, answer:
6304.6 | 18.15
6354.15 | 17.74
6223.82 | 17.84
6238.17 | 16.74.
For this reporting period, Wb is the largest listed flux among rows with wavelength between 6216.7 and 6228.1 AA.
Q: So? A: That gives 17.86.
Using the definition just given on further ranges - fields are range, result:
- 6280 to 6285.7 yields 17.51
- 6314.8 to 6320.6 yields 17.39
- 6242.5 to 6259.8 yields 17.76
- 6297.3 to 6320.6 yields 18.21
